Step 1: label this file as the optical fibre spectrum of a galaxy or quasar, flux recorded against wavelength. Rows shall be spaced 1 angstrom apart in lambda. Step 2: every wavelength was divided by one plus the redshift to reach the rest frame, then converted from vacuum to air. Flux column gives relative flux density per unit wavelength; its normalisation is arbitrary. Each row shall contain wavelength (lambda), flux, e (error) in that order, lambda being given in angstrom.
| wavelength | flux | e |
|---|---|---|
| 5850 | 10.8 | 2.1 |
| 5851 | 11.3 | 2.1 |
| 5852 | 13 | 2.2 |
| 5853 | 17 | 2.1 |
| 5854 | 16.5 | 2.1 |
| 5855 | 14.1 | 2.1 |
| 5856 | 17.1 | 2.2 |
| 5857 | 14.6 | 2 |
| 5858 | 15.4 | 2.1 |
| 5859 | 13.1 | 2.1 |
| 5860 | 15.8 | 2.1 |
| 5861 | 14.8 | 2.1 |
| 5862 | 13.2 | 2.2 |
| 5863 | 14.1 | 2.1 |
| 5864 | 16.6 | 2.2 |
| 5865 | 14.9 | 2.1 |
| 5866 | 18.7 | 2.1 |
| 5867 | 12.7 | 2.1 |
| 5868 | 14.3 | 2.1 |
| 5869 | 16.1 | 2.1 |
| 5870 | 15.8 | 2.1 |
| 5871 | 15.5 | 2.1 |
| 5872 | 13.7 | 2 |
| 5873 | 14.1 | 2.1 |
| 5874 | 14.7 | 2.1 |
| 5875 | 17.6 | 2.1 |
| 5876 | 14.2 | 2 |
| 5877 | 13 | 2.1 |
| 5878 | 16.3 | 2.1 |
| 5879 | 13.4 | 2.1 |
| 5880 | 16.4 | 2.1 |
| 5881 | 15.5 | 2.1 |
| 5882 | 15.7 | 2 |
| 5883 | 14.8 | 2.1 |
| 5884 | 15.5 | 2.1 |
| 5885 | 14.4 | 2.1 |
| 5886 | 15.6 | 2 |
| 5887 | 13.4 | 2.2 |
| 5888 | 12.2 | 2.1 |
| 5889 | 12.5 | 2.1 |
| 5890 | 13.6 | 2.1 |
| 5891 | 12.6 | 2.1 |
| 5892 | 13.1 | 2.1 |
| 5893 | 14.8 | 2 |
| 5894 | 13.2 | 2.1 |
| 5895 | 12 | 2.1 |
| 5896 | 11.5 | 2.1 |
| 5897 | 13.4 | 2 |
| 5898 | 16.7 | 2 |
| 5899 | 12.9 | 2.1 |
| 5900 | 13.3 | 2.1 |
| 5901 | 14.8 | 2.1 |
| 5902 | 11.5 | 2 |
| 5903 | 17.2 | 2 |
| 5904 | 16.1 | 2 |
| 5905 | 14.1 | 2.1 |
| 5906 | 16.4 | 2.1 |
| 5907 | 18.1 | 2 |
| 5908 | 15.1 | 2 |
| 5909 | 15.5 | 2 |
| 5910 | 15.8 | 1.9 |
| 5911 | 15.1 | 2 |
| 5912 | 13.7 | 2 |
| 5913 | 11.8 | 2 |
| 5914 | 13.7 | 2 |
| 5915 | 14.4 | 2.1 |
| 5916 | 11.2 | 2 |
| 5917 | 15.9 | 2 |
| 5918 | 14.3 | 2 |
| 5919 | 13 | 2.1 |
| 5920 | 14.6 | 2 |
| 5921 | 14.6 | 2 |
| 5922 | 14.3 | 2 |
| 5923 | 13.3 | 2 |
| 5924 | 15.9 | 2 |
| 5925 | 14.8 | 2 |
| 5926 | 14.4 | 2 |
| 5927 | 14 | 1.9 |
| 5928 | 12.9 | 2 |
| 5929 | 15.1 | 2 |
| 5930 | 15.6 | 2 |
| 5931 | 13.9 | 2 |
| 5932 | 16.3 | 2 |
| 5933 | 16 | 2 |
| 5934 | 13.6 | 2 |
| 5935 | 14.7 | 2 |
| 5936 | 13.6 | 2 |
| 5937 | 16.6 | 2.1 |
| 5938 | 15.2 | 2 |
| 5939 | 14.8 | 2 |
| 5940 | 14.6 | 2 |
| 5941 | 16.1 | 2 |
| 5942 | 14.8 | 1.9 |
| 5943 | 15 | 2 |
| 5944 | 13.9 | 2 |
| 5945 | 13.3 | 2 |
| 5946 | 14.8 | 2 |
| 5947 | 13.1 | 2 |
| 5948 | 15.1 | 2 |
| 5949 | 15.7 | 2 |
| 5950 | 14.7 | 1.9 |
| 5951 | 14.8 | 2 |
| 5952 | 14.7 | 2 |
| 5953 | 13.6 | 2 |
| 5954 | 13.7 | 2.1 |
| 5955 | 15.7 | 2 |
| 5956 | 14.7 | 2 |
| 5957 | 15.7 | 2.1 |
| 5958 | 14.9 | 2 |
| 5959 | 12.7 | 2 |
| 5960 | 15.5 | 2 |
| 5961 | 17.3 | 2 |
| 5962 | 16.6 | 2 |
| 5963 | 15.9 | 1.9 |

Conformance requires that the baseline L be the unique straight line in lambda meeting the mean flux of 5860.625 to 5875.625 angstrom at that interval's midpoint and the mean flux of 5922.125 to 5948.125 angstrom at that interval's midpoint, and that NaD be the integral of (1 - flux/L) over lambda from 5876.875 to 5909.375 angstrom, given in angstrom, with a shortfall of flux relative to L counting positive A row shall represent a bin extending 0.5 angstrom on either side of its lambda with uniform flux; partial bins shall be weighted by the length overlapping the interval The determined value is 1.2 angstrom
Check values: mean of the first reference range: 15.1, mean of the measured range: 14.4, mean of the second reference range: 14.7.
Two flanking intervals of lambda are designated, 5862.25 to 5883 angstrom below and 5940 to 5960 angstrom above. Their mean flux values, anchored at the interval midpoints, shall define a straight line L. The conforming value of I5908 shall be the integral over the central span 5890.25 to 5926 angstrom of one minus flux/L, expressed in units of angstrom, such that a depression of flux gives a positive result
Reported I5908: 1.5 angstrom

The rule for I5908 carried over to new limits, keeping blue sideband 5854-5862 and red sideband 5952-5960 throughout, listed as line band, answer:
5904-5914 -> -0.2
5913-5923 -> 0.6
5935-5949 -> -0.1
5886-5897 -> 1.3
